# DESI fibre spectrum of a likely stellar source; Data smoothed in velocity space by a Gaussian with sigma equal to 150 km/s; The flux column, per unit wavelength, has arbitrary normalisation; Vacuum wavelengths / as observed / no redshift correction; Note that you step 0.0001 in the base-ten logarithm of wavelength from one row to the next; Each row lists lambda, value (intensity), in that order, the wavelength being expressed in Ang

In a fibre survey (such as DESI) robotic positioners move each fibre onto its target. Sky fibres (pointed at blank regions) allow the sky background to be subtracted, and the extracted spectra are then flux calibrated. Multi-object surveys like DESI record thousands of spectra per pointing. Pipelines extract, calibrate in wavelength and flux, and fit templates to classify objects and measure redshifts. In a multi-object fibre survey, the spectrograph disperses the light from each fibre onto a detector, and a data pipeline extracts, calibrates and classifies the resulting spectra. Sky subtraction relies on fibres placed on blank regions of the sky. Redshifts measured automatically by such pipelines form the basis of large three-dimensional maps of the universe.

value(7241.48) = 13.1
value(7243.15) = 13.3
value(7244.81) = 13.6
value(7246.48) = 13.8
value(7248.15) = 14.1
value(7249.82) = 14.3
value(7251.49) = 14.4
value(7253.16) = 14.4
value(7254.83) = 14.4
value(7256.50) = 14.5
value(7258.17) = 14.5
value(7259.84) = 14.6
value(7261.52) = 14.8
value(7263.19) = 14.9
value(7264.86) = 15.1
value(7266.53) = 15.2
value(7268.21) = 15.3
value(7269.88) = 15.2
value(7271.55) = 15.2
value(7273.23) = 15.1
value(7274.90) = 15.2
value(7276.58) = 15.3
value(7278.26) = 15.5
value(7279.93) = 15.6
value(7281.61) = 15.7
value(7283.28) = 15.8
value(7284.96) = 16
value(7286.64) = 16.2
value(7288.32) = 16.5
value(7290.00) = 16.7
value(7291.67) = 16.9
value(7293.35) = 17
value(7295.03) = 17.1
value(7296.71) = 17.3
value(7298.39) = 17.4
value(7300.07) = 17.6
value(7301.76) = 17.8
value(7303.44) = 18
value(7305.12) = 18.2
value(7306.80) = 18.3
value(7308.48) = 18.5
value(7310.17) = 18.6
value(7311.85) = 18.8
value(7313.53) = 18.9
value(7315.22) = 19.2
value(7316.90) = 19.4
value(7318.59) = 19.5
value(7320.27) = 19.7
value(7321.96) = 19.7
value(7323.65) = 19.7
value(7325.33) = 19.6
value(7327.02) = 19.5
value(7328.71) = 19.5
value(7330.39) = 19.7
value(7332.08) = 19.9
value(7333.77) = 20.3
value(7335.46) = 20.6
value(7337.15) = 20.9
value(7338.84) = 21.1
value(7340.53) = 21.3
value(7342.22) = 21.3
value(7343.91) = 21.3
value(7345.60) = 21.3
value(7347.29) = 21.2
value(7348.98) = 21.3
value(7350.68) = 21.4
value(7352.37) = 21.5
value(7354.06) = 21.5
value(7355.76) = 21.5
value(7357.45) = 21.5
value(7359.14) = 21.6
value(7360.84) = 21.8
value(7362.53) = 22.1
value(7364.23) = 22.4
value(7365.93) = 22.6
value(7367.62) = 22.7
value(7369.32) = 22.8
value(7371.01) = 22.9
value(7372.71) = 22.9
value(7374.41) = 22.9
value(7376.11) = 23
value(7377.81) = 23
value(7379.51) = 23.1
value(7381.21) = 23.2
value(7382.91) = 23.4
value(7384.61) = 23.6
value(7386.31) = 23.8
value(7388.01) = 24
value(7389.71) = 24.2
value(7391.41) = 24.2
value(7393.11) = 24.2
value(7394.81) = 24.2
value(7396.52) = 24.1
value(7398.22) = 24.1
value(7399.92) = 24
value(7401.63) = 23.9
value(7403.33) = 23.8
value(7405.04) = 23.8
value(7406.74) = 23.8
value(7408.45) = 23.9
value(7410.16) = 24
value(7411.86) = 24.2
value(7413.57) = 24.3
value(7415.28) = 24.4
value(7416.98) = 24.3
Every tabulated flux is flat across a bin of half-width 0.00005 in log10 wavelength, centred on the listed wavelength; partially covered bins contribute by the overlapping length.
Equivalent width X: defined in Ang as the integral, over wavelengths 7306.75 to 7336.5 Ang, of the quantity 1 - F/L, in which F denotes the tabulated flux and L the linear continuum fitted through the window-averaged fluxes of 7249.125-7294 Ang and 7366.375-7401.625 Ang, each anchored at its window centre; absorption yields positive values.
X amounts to -0.74 Ang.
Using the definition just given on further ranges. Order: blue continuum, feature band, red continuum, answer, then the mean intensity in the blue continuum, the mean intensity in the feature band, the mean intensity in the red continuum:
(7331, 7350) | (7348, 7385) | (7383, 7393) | 0.35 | 20.9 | 22.4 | 24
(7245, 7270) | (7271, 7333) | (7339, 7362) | 0.60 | 14.6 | 17.7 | 21.4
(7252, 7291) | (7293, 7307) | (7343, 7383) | -0.15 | 15.3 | 17.6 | 22.2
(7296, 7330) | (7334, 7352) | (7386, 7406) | -0.41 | 18.8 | 21.1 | 24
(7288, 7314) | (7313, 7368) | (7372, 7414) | -1.24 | 17.7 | 20.8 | 23.7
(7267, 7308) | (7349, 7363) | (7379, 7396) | -0.06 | 16.5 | 21.6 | 23.8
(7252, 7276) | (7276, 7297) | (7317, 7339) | 0.50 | 14.9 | 16.3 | 19.9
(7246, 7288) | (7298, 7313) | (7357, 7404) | -0.30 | 15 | 18.2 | 23.2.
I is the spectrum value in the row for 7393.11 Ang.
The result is 24.2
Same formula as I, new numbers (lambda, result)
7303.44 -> 18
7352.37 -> 21.5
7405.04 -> 23.8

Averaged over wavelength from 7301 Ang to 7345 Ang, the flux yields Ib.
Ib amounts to 19.6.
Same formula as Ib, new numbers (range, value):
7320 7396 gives 21.9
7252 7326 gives 16.8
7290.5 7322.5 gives 18.3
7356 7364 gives 21.8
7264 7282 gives 15.3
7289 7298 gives 17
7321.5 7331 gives 19.6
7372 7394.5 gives 23.5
